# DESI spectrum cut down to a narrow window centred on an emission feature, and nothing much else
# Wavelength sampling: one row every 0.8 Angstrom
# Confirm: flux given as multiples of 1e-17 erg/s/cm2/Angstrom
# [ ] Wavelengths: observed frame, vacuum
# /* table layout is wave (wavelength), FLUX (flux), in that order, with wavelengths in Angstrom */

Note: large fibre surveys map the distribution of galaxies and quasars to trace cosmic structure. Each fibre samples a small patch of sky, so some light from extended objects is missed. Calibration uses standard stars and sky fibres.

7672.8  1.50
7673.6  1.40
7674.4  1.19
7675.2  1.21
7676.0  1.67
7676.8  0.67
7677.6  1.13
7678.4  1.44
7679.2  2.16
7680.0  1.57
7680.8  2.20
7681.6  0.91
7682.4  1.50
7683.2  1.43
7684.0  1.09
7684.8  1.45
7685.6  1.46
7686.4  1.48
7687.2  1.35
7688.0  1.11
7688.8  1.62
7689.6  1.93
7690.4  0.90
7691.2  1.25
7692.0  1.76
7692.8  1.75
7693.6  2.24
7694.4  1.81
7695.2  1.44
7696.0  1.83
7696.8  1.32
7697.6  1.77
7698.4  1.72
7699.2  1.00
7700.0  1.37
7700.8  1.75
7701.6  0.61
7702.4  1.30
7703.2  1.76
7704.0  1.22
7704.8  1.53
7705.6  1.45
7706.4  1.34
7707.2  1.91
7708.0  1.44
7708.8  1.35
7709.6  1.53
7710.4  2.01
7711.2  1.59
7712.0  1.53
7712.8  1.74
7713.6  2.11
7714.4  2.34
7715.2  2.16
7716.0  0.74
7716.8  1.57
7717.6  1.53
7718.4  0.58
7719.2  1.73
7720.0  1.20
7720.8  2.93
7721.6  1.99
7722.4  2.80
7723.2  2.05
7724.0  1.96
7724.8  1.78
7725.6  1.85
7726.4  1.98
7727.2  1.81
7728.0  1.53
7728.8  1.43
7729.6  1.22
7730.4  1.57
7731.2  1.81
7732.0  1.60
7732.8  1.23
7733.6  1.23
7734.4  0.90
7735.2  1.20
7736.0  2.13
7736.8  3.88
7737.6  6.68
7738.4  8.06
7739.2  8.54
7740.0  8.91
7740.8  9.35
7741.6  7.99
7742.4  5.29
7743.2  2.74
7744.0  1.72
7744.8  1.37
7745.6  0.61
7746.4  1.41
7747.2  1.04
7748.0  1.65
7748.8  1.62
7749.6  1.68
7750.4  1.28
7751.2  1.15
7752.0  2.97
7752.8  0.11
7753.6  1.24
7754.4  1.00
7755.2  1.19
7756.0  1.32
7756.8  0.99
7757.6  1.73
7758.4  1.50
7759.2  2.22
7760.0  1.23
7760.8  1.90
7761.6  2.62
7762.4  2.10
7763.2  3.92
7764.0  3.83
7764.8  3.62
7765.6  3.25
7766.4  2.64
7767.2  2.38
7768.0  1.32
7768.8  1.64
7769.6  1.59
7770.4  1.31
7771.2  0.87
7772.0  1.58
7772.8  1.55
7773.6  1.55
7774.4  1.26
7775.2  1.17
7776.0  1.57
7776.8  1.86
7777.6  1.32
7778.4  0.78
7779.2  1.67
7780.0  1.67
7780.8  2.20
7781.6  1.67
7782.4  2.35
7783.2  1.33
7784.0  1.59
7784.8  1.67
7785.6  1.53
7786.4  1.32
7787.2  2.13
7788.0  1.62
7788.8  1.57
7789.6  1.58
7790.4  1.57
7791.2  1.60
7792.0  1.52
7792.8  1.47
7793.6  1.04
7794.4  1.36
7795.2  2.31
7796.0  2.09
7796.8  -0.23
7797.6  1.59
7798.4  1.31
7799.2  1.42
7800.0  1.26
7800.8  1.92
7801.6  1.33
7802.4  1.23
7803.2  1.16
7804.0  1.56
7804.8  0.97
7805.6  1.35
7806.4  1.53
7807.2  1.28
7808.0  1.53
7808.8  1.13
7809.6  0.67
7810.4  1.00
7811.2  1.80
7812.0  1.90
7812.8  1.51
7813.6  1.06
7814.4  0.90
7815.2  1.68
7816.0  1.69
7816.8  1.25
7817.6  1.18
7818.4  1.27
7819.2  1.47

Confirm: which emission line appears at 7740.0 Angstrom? H-alpha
